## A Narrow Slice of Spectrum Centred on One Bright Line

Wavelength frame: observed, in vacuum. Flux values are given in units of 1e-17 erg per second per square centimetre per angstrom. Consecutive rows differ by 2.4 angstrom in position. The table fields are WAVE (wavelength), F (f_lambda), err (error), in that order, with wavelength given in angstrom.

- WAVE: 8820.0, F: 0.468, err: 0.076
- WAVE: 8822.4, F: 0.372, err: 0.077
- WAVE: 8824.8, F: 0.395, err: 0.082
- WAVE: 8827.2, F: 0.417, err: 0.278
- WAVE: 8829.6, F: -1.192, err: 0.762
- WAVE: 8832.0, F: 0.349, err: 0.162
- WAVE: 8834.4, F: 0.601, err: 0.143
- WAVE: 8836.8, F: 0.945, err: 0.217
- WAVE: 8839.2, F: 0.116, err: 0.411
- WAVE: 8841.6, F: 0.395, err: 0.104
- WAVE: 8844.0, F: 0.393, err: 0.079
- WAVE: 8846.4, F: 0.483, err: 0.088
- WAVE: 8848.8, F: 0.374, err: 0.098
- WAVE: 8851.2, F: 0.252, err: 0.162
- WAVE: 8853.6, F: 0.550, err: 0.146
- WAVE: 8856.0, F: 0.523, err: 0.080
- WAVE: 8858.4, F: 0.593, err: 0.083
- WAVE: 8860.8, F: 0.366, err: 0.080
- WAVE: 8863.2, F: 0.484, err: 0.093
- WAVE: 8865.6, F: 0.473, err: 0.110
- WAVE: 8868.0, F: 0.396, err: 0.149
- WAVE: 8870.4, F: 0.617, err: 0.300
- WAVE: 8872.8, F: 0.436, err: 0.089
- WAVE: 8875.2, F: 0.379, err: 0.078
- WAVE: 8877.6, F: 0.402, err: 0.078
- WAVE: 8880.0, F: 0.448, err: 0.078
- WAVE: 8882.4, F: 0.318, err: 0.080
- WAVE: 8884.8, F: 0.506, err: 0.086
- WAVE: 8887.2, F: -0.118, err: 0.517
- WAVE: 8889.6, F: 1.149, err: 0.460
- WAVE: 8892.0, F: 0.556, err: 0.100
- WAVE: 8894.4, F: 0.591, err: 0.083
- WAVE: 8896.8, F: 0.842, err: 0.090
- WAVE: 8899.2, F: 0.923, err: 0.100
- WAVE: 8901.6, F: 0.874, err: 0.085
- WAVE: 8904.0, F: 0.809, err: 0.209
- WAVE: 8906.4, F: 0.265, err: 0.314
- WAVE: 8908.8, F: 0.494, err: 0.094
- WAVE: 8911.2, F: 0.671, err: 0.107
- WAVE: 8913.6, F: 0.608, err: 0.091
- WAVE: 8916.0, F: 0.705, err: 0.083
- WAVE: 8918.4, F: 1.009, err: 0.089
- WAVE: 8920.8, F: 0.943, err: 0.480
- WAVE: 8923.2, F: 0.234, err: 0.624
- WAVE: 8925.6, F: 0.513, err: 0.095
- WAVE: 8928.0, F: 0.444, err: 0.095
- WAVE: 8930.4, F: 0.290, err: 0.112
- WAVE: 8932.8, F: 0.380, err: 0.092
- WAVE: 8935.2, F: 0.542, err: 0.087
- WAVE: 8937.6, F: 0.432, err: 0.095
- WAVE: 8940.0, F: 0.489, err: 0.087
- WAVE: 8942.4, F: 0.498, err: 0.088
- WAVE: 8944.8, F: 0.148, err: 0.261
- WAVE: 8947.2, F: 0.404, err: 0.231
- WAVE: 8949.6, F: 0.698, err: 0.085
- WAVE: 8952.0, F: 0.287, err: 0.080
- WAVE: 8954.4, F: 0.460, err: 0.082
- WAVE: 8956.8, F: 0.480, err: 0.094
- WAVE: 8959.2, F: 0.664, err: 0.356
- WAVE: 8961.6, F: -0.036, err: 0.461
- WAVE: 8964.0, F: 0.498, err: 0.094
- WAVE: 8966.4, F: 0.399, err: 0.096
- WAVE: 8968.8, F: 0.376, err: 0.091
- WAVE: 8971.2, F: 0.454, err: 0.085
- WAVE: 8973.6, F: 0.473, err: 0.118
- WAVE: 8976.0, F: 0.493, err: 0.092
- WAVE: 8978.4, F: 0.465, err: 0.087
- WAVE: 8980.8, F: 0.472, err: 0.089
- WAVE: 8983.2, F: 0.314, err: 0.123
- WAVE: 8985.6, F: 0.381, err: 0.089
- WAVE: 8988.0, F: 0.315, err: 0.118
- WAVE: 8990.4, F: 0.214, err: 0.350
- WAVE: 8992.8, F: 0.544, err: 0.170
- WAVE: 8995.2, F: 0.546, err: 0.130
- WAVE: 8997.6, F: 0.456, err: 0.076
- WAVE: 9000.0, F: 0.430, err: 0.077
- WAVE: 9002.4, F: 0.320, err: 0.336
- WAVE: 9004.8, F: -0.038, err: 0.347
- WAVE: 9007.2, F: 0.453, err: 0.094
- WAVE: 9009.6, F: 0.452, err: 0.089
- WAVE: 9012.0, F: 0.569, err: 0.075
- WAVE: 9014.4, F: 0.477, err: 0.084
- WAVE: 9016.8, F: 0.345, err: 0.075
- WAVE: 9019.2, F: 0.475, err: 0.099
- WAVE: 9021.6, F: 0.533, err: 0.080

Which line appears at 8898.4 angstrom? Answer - [S II]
